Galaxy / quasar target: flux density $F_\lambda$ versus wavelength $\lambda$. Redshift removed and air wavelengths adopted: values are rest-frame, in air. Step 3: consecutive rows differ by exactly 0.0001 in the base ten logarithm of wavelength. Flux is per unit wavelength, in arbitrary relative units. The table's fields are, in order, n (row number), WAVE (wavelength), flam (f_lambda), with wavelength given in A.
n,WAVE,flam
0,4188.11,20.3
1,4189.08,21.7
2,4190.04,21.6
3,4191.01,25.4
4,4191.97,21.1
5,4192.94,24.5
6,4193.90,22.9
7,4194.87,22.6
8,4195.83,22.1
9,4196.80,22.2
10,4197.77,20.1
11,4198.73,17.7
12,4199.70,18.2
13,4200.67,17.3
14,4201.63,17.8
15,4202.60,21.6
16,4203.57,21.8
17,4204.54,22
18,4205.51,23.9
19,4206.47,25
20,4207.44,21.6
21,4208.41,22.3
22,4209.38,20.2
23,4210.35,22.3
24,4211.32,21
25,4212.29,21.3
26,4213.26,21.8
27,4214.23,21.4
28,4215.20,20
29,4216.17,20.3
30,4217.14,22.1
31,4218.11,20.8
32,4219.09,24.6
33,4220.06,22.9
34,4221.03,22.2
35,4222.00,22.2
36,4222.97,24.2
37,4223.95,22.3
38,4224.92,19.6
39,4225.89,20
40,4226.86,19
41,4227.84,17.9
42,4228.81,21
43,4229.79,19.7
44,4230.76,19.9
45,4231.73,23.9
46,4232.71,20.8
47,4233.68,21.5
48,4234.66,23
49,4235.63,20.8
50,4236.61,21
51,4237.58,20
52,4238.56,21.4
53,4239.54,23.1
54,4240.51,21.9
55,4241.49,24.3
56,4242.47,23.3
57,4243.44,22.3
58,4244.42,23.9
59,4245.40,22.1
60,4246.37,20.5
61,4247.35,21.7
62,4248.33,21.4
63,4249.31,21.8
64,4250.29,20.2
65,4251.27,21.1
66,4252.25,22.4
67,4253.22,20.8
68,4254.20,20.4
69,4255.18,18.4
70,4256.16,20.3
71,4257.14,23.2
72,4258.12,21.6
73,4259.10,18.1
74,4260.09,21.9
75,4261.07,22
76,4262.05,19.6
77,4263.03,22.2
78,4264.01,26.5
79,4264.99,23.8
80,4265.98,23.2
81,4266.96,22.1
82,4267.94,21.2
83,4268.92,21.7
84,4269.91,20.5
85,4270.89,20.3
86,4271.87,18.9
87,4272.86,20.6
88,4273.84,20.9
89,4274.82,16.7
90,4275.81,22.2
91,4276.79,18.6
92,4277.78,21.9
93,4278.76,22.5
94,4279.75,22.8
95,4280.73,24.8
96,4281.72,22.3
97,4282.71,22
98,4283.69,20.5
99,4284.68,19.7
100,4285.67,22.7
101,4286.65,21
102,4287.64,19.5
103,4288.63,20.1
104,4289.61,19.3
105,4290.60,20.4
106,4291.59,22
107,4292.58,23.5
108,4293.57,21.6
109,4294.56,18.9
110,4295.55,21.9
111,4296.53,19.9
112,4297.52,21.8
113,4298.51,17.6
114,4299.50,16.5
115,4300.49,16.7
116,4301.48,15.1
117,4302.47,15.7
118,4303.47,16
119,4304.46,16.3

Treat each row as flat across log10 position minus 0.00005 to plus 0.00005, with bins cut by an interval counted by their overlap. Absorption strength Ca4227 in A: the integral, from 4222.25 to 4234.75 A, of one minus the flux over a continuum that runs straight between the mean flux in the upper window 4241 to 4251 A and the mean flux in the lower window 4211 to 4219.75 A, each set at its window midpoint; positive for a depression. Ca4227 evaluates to 0.5 A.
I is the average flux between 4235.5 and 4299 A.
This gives 21.3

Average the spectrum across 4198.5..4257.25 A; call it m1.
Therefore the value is 21.3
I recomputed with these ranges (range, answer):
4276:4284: 22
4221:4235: 21.1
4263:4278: 21.3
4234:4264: 21.6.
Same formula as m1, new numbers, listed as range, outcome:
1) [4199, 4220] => 21.3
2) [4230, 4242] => 21.8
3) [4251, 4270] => 21.6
